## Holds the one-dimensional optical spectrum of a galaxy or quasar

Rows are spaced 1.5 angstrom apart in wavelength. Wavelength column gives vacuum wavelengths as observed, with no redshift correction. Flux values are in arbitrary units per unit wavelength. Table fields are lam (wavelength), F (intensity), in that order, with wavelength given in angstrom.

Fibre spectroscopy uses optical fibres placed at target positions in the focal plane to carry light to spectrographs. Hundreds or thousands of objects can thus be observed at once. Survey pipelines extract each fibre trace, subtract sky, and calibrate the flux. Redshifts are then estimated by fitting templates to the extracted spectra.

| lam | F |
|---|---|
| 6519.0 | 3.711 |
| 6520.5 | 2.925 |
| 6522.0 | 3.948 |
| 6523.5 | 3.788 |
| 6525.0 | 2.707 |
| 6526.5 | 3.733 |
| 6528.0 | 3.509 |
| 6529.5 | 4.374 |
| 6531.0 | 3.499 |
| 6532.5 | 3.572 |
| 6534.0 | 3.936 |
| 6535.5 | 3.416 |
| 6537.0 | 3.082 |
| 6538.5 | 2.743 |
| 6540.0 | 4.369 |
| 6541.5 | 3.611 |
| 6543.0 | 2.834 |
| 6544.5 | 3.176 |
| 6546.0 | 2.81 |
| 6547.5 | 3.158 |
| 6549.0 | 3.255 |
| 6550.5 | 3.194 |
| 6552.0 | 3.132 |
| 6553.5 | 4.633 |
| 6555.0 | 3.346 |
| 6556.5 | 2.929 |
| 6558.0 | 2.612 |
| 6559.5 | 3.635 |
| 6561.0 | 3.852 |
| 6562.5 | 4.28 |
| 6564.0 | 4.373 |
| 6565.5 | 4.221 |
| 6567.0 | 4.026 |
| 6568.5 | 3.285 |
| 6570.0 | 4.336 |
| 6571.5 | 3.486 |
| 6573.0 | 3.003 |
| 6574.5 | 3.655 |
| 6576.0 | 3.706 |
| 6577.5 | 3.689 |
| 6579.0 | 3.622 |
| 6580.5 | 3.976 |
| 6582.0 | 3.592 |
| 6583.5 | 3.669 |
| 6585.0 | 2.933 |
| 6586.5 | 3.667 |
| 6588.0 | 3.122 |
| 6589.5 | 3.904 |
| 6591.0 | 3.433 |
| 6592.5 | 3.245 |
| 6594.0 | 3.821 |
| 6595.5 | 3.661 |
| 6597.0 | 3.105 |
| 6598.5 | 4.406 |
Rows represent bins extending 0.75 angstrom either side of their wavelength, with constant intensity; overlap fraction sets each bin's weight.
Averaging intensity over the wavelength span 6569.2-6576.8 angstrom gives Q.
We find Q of 3.64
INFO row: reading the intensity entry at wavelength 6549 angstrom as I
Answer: 3.255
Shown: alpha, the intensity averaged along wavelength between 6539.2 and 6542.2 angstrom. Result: 3.98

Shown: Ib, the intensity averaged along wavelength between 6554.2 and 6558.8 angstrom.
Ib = 2.99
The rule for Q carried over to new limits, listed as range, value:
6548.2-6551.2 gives 3.22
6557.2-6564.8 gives 3.75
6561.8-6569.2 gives 4.04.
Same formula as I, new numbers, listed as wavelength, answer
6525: 2.707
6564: 4.373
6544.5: 3.176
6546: 2.81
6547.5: 3.158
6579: 3.622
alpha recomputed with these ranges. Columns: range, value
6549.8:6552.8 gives 3.19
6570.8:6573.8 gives 3.25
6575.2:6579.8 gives 3.68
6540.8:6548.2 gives 3.11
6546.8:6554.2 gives 3.47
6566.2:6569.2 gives 3.67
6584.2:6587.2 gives 3.3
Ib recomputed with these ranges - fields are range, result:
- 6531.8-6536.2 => 3.64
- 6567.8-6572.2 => 3.71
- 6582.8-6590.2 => 3.45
